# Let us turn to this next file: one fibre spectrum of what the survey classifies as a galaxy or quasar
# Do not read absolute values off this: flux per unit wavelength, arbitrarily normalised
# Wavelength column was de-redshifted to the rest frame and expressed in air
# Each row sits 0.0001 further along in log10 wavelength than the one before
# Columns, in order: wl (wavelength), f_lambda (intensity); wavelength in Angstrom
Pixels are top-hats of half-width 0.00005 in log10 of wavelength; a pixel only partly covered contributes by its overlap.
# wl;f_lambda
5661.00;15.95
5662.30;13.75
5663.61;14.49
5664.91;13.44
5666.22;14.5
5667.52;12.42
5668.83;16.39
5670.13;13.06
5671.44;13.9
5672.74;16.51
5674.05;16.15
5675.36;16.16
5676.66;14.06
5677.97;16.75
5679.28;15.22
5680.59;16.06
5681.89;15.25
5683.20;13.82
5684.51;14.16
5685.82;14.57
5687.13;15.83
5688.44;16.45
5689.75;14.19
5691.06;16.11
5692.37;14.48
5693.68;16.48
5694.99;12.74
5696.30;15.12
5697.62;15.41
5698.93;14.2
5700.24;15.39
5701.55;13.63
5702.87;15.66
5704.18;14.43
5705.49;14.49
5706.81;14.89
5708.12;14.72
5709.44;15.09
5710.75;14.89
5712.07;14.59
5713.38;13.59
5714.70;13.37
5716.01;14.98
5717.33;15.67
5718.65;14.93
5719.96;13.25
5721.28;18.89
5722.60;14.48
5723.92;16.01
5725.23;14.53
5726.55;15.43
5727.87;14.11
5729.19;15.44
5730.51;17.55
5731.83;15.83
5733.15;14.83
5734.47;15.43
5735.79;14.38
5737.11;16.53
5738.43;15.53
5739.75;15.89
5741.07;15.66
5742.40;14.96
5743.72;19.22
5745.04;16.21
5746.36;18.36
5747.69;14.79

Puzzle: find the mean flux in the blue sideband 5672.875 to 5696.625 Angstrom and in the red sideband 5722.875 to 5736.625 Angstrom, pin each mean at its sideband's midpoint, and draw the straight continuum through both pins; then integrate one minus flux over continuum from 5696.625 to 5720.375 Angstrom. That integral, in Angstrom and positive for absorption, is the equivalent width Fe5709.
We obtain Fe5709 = 1.0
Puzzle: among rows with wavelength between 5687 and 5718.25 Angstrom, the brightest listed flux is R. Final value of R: 16.48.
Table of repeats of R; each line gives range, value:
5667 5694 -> 16.75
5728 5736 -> 17.55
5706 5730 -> 18.89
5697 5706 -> 15.66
